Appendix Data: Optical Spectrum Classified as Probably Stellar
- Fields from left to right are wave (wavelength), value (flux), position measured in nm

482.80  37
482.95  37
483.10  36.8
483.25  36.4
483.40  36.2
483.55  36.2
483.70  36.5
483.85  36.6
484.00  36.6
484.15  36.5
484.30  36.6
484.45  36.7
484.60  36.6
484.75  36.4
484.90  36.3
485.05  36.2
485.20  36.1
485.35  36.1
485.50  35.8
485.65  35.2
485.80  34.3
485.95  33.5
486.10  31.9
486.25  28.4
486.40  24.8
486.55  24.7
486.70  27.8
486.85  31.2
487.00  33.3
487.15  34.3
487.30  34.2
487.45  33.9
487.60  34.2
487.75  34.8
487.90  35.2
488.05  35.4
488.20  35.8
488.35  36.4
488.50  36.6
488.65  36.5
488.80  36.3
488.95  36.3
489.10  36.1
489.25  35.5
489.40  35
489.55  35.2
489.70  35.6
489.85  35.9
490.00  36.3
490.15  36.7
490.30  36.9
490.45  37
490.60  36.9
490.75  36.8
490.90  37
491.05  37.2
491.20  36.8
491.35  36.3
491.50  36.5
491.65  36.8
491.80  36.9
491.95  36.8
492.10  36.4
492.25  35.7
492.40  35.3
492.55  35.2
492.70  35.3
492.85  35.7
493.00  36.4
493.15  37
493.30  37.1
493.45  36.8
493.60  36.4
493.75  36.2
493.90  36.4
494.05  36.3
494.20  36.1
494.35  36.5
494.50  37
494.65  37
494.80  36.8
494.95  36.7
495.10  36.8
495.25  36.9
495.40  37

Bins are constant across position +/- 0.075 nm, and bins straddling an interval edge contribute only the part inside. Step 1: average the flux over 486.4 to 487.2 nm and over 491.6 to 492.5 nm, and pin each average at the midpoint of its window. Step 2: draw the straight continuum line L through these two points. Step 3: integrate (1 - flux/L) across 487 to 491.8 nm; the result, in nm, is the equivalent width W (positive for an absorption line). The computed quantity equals -0.447 nm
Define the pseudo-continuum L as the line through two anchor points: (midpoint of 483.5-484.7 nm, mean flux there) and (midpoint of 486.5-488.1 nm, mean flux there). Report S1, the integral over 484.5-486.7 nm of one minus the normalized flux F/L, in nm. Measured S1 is 0.10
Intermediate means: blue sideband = 36.5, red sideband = 32.7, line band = 33.2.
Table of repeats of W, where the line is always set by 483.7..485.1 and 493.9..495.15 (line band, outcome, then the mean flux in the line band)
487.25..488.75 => 0.050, 35.3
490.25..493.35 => 0.011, 36.5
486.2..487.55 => 0.227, 30.4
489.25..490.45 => 0.019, 36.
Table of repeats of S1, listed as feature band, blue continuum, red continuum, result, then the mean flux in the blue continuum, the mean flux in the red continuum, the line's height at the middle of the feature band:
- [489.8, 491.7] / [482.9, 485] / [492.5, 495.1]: -0.01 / 36.5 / 36.4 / 36.5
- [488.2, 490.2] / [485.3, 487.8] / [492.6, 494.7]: -0.13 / 32.2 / 36.4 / 33.8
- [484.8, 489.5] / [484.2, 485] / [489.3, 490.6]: 0.31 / 36.5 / 36.1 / 36.3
